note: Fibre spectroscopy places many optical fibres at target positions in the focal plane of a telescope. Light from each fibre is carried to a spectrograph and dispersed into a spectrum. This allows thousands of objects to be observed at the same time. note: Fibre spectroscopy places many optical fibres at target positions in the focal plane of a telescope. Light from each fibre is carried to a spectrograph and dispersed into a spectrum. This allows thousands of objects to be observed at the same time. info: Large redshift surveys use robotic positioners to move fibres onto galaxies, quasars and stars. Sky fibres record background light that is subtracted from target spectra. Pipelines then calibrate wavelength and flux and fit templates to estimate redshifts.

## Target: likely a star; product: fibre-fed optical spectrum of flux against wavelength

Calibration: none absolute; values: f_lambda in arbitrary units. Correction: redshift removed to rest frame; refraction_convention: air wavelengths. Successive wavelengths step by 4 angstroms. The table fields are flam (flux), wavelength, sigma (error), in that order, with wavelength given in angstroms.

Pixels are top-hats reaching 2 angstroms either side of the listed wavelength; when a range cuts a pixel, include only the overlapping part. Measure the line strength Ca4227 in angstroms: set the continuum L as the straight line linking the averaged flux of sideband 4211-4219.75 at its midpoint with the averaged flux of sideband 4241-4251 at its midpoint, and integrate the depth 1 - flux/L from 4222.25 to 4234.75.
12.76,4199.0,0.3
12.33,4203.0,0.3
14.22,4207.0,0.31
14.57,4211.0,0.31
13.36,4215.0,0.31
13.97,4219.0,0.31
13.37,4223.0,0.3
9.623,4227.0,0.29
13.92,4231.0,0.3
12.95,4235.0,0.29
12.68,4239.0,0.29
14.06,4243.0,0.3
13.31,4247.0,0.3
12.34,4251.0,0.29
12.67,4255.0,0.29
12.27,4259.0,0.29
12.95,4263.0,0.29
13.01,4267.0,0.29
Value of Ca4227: 1.2 angstroms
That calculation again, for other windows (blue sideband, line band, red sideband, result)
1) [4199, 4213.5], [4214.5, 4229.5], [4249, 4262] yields 0.8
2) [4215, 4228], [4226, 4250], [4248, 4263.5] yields -0.5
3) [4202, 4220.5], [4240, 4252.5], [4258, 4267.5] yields -0.1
